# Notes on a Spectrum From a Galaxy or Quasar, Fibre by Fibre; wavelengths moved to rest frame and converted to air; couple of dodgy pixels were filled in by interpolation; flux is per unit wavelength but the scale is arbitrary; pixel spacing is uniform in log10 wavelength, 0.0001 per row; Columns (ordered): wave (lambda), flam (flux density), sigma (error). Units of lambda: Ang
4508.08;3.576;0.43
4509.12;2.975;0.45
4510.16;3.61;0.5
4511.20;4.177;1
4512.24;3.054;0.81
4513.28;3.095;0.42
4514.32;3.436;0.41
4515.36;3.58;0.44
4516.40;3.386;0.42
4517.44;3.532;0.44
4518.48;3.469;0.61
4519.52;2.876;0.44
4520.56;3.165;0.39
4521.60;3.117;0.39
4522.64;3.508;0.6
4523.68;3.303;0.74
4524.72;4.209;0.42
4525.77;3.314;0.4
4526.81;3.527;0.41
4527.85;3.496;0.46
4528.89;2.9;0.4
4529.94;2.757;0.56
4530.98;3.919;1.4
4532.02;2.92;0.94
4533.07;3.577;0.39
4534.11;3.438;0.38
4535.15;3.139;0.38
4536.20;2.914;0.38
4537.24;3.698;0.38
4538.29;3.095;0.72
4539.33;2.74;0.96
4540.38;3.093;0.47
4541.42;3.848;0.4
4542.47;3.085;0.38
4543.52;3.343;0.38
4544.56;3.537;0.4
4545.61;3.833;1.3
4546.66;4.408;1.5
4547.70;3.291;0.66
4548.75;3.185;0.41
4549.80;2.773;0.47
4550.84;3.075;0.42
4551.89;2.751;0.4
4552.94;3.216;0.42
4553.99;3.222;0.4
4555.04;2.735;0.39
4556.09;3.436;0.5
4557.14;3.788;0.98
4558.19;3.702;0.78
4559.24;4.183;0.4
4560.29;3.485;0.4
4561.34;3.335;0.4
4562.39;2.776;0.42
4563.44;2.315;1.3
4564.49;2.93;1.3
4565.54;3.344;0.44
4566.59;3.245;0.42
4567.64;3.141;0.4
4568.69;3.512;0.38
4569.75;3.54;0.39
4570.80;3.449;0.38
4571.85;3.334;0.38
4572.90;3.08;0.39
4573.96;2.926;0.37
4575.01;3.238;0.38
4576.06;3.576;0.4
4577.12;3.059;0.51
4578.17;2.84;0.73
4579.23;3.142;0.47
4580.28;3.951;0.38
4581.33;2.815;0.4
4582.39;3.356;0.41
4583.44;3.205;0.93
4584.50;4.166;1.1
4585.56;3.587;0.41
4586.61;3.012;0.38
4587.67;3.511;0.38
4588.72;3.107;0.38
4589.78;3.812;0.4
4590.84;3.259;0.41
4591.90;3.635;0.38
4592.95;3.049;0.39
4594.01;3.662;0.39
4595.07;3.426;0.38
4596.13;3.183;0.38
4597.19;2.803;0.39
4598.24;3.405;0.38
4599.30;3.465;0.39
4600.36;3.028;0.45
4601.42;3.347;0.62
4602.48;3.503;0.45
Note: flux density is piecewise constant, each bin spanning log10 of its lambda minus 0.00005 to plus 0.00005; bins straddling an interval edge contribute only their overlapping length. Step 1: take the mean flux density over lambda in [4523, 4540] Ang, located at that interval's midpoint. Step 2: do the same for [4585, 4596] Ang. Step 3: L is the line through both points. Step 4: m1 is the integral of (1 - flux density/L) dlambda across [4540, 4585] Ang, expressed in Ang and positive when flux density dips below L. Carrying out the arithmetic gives 0.6 Ang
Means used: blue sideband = 3.31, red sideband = 3.4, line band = 3.31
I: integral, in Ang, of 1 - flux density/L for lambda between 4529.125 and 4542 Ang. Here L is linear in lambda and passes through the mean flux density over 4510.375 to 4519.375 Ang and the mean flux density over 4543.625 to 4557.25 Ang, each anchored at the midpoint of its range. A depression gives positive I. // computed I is 0.4 Ang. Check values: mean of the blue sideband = 3.44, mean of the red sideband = 3.31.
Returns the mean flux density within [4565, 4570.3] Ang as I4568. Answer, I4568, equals 3.36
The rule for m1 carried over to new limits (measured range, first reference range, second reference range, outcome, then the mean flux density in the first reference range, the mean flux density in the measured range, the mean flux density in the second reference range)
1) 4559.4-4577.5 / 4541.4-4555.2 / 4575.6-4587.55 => 0.6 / 3.3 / 3.21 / 3.34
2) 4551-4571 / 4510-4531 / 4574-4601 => 0.5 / 3.39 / 3.26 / 3.33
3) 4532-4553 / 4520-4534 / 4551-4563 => 0.3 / 3.36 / 3.29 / 3.31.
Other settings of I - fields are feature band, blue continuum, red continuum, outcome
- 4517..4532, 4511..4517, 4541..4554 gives 0.2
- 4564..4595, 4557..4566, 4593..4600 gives -0.3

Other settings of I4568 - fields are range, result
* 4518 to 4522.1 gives 3.16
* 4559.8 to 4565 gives 2.97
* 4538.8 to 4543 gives 3.19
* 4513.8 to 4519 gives 3.48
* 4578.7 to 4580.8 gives 3.55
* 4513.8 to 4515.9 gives 3.51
